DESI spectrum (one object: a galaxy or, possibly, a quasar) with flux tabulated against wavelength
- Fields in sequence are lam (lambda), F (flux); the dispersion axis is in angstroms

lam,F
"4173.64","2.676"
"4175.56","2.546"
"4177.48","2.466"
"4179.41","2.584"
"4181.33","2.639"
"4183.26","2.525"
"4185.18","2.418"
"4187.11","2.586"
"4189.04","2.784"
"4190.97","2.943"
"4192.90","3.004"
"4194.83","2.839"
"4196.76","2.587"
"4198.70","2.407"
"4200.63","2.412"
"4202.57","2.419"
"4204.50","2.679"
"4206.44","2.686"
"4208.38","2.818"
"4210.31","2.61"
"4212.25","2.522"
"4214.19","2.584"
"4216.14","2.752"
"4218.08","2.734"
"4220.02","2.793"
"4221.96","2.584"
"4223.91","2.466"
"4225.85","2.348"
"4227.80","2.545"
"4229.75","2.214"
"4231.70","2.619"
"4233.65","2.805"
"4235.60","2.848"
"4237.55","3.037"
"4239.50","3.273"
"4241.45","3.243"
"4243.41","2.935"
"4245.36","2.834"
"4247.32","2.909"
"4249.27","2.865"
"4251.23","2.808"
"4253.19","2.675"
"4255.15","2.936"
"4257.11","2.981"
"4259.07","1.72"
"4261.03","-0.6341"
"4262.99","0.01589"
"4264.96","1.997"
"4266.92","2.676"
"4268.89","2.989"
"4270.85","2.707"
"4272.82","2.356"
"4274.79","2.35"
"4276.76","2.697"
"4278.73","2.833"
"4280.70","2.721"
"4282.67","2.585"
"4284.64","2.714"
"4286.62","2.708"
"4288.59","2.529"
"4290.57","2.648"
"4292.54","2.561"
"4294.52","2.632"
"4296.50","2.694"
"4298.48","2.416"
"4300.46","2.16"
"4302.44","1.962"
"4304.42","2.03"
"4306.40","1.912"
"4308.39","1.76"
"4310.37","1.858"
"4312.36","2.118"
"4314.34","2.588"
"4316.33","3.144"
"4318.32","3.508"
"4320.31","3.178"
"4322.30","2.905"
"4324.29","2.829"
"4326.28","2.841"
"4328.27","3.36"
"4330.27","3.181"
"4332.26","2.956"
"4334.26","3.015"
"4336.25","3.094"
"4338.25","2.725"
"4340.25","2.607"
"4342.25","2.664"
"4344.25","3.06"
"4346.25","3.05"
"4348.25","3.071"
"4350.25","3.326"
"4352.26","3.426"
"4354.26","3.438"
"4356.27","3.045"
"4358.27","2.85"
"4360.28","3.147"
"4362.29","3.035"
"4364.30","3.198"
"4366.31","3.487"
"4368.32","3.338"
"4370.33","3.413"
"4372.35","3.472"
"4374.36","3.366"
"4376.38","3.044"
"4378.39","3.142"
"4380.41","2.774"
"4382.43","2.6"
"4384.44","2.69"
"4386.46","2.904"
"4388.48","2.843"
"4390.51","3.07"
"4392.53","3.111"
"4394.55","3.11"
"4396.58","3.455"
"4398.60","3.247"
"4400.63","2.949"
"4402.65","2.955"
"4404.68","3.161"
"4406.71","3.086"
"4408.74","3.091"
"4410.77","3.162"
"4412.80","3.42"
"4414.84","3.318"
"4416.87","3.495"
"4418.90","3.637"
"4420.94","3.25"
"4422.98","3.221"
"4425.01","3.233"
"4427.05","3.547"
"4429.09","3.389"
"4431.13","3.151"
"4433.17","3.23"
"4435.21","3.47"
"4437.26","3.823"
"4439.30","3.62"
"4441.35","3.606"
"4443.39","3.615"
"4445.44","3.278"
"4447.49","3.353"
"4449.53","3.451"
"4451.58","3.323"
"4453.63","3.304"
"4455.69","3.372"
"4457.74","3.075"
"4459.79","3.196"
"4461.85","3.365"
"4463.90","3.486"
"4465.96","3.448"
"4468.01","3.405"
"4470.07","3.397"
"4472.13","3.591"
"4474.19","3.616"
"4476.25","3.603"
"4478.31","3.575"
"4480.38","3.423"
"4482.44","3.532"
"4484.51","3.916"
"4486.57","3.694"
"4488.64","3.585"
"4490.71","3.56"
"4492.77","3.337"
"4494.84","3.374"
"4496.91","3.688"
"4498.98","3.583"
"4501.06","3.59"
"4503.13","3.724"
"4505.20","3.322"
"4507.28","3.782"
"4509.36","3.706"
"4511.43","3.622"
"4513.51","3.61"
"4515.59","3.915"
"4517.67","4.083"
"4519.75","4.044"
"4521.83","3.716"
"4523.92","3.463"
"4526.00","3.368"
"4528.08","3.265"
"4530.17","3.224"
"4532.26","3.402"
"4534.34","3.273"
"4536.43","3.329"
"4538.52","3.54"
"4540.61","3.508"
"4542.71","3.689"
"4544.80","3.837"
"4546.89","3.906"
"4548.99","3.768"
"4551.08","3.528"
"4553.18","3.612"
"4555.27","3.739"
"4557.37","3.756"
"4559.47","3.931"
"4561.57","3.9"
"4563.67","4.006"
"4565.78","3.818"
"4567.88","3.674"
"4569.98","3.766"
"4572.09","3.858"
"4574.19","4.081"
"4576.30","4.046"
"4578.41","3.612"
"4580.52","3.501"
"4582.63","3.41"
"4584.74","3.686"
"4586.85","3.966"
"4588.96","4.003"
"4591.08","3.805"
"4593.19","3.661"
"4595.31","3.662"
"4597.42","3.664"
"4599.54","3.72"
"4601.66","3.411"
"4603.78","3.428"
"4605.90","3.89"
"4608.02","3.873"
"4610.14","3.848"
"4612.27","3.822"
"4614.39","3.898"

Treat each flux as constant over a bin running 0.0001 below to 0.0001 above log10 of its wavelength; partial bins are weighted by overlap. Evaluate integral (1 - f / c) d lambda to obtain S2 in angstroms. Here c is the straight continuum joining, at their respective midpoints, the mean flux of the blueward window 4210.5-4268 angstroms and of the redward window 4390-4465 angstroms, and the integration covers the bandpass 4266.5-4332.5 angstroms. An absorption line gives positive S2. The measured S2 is 3.3 angstroms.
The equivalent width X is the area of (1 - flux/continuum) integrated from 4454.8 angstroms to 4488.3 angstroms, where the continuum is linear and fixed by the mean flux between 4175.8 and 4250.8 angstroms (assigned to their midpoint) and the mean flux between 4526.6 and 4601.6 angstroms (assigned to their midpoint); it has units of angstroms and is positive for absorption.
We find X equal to -0.59 angstroms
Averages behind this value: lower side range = 2.69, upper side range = 3.68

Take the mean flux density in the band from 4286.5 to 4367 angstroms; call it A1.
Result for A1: 2.8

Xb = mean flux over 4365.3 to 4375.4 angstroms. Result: 3.41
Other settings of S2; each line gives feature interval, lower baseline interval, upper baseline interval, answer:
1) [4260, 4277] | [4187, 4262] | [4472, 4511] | 5.6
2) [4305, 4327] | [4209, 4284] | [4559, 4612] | 1.5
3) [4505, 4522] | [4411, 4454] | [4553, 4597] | -0.7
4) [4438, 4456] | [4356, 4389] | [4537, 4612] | -0.6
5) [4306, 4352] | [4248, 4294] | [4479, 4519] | -2.3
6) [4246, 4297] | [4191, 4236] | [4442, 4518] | 7.4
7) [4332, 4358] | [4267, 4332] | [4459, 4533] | -1.8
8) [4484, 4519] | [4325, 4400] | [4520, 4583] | -1.4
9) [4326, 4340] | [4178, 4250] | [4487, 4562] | 0.2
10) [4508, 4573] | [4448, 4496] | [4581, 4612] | -1.3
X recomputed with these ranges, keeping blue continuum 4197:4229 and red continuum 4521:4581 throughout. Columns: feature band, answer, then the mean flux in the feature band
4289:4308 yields 3.5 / 2.32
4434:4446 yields -1.0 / 3.57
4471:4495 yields -0.9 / 3.57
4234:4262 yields 0.8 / 2.61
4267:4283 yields 0.7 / 2.66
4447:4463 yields 0.2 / 3.31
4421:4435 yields -0.1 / 3.3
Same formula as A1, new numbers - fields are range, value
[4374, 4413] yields 3.05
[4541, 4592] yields 3.78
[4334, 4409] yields 3.08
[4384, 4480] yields 3.32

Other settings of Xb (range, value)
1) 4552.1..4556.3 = 3.68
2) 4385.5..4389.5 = 2.87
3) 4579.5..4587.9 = 3.64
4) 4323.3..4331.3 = 3.05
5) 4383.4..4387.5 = 2.8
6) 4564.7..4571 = 3.75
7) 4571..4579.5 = 3.89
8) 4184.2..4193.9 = 2.75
